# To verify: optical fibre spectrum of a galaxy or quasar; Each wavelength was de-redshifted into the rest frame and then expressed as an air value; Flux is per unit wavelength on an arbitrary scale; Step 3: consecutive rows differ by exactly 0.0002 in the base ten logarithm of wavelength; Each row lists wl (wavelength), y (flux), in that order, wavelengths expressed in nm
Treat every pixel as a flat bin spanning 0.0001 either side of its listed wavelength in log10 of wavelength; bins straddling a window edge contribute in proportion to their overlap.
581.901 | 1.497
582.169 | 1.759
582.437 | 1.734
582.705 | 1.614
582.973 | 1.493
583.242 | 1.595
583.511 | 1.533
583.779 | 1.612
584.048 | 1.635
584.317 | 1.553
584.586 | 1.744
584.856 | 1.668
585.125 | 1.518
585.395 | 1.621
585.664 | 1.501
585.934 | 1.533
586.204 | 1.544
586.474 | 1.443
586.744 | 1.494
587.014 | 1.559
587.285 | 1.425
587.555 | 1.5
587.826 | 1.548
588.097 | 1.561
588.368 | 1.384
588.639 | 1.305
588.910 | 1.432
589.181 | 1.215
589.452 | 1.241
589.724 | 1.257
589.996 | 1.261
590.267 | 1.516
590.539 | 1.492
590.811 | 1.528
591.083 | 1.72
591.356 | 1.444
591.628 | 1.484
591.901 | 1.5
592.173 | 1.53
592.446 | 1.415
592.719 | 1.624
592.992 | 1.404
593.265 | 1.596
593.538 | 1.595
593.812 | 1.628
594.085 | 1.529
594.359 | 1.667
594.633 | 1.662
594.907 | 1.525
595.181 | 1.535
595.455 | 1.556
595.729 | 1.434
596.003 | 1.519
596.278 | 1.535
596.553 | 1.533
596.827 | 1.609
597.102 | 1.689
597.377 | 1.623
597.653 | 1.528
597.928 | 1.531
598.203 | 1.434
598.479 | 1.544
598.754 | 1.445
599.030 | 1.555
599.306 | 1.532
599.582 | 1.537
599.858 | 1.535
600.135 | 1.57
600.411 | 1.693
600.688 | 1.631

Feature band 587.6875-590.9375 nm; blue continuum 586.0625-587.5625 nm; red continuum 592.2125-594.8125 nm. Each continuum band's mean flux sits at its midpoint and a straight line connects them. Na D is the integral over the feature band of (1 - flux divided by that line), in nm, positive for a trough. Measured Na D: 0.27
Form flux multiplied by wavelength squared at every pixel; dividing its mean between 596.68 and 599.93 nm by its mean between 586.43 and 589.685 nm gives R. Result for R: 1.13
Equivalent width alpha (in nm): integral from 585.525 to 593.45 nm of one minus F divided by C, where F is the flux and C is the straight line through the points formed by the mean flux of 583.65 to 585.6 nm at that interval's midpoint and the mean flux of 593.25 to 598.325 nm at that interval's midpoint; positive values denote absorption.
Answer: 0.642 nm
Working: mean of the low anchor 1.62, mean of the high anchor 1.56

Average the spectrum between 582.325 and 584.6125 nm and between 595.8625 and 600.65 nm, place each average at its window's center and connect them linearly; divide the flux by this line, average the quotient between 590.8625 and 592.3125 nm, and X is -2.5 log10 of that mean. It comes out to 0.03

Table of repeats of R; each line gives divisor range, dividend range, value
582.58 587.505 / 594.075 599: 1.03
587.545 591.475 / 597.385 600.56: 1.12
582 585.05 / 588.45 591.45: 0.88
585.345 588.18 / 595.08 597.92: 1.06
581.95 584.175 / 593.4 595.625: 1.02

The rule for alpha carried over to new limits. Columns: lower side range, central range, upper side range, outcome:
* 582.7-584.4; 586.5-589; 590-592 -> 0.115 nm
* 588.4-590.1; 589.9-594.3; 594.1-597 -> -0.344 nm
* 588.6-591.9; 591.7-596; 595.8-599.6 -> -0.200 nm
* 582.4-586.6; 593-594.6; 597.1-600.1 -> -0.042 nm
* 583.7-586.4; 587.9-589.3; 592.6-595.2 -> 0.173 nm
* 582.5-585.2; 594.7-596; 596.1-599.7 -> 0.029 nm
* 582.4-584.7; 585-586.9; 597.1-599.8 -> 0.087 nm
